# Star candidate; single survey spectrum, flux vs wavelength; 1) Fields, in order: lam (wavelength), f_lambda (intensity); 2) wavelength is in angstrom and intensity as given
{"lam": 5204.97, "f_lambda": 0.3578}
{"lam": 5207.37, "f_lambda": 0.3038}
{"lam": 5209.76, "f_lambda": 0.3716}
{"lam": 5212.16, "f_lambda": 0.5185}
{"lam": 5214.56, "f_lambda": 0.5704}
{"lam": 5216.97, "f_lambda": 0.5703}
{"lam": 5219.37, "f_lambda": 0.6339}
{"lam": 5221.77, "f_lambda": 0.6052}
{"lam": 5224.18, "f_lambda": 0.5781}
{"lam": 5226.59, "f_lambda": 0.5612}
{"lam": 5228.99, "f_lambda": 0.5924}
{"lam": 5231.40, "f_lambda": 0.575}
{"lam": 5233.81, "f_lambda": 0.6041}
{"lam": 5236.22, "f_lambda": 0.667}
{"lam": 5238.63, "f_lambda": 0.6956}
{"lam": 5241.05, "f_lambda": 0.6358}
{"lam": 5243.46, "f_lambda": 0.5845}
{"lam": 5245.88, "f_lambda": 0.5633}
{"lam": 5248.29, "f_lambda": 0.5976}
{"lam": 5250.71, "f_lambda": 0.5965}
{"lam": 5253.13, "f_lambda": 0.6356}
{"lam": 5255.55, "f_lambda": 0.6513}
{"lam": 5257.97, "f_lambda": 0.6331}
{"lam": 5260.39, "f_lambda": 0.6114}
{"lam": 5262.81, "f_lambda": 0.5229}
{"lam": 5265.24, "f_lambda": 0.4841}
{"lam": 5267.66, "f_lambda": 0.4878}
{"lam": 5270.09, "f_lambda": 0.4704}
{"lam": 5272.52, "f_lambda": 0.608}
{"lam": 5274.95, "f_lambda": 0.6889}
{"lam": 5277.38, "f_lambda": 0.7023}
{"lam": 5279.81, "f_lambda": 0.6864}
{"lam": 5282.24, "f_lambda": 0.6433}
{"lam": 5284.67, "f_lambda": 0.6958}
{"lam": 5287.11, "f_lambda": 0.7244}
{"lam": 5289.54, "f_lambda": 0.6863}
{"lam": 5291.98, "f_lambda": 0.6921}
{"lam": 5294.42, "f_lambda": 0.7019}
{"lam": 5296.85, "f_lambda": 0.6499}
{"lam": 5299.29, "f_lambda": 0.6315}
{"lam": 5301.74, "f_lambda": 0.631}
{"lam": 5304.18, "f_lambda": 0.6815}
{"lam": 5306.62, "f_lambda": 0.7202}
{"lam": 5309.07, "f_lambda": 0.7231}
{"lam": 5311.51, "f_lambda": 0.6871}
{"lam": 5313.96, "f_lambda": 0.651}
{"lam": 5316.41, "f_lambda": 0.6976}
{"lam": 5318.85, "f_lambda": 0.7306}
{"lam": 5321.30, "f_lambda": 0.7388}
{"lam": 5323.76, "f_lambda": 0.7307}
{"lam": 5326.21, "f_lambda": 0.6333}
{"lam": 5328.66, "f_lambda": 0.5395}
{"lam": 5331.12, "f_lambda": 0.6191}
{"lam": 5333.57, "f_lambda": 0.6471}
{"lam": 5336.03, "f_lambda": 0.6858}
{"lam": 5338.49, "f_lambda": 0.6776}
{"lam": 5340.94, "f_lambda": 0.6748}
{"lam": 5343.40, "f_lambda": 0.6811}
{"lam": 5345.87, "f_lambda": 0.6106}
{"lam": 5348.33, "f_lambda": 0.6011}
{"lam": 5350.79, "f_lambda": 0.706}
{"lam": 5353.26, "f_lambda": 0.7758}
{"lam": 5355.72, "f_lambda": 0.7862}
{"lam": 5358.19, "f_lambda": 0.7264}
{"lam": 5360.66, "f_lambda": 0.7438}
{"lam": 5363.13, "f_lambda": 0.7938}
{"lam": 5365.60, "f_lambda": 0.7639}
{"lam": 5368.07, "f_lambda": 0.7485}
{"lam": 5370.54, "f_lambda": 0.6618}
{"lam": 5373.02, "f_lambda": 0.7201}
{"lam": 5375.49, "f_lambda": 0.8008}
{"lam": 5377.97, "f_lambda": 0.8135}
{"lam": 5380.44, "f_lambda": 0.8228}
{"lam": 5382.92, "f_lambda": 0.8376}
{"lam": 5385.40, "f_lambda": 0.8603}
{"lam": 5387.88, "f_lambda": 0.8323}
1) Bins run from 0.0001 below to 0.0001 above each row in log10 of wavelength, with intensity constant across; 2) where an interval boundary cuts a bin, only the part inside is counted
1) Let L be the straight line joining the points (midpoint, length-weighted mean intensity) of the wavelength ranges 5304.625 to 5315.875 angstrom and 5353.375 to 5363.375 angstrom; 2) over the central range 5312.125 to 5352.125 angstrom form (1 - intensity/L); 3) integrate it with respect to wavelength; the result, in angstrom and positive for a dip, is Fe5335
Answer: 3.3 angstrom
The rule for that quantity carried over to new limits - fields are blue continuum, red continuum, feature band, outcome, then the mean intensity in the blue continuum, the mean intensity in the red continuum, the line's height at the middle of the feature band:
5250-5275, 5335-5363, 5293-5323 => -2.15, 0.575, 0.701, 0.642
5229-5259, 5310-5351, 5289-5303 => -0.39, 0.619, 0.665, 0.646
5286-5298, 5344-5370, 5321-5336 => 1.27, 0.691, 0.723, 0.709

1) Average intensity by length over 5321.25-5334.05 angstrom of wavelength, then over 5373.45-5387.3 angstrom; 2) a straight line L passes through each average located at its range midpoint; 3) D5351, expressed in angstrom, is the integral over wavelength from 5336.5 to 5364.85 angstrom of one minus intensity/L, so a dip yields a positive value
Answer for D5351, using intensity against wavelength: 0.6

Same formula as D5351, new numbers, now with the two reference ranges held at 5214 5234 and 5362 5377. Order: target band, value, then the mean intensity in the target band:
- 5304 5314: -0.25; 0.699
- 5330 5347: 1.37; 0.657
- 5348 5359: 0.04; 0.729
